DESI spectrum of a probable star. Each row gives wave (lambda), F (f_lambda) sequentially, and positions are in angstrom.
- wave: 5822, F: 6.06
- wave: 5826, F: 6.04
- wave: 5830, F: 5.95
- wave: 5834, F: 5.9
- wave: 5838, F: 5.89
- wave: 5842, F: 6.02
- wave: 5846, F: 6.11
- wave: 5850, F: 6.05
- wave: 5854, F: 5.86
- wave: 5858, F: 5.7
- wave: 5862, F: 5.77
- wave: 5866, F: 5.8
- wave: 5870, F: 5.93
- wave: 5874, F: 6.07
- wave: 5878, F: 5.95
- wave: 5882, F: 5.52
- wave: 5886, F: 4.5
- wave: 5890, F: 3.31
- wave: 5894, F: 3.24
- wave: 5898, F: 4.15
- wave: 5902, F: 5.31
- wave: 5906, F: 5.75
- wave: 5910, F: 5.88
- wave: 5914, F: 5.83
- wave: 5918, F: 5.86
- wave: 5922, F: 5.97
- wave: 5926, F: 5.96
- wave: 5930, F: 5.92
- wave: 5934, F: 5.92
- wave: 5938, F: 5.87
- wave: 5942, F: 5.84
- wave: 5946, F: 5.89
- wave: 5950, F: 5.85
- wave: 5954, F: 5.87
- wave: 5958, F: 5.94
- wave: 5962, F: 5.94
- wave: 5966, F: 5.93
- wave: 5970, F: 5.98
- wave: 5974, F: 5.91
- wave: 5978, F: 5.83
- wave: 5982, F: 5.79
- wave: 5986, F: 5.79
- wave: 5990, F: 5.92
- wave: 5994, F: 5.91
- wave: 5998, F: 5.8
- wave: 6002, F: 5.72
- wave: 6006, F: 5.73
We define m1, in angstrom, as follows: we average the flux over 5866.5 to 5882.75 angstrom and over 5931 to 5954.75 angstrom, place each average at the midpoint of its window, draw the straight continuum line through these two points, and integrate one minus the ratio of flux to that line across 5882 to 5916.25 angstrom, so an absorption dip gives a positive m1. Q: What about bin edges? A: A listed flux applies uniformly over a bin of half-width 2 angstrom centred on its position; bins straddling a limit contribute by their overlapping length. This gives 6.3 angstrom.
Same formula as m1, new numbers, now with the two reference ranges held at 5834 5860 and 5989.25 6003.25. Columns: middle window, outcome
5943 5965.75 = -0.1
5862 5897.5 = 5.2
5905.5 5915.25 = 0.1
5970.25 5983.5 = 0.0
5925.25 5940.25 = -0.1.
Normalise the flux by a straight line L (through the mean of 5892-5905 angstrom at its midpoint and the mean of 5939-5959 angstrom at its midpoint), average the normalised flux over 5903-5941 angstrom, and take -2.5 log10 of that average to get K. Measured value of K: -0.16 mag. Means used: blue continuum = 4.35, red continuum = 5.87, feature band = 5.87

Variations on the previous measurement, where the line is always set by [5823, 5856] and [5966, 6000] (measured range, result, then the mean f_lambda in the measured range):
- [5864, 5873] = 0.01 mag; 5.89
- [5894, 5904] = 0.32 mag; 4.43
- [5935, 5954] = 0.01 mag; 5.87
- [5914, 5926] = 0.00 mag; 5.91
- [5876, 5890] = 0.18 mag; 5.04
